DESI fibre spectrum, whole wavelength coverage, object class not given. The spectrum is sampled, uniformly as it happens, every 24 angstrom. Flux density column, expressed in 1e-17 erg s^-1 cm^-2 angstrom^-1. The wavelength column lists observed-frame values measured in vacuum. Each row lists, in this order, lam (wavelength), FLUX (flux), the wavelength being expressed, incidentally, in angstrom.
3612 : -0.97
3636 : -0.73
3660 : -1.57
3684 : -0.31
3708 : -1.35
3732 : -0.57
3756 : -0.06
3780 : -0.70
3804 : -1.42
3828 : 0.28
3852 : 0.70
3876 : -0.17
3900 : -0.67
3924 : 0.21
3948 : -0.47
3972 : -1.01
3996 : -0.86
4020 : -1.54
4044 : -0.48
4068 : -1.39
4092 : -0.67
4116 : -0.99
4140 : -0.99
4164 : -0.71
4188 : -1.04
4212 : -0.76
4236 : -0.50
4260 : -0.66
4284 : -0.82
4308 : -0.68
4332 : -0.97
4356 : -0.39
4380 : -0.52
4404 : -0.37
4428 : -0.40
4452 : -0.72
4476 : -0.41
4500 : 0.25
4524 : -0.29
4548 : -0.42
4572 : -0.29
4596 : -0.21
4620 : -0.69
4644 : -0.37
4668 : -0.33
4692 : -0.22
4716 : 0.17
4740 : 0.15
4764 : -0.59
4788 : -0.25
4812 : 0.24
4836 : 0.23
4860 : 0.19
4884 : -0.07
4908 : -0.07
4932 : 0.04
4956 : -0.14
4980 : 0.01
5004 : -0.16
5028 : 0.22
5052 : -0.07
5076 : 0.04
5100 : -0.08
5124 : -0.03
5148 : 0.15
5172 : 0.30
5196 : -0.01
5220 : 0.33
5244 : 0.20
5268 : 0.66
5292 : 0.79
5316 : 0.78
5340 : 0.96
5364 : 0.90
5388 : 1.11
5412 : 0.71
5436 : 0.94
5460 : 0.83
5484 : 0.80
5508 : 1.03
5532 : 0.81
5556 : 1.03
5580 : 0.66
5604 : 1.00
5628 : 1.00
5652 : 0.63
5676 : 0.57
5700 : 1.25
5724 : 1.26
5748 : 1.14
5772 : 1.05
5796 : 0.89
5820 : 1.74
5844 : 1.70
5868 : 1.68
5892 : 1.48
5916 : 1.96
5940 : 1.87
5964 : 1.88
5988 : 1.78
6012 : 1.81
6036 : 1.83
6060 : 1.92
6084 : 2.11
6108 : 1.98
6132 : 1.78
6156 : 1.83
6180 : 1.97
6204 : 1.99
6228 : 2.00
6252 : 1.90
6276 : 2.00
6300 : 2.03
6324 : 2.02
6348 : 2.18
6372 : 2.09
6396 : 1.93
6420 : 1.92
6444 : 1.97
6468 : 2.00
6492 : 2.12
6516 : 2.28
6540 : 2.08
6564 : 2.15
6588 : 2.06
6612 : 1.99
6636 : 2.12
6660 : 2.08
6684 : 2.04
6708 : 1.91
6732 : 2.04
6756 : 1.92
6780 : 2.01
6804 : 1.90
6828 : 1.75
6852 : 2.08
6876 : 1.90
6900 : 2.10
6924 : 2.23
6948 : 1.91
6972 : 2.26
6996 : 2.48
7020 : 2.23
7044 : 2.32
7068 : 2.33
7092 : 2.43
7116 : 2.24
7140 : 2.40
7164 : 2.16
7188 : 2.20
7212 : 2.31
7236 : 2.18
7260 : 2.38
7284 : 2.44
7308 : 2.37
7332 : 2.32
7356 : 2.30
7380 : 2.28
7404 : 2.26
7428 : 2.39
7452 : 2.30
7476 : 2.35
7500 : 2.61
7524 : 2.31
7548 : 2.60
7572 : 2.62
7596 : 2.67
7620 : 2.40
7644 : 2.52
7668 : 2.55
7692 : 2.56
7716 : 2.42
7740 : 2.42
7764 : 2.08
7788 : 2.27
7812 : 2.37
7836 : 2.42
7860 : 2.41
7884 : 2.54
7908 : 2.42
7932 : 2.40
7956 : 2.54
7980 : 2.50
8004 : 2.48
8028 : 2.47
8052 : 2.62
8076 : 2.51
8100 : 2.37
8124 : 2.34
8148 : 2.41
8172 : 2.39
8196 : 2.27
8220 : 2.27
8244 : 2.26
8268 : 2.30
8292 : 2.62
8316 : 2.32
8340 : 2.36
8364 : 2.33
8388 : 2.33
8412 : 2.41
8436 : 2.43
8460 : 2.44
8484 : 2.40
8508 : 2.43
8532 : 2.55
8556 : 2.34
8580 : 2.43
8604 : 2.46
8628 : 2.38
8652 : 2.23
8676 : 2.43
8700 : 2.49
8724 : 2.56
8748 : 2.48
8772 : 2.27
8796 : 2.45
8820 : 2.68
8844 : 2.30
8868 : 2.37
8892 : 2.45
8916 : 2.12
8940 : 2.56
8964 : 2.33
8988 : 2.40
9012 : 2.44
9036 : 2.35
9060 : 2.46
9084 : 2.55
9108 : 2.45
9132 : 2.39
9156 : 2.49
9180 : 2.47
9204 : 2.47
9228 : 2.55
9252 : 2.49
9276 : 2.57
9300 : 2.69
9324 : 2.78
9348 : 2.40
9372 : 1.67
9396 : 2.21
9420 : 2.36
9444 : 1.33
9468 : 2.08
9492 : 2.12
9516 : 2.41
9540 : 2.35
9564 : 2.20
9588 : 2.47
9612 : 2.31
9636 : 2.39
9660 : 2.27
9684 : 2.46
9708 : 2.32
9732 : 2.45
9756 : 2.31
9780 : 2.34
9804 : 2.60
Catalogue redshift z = 0.32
